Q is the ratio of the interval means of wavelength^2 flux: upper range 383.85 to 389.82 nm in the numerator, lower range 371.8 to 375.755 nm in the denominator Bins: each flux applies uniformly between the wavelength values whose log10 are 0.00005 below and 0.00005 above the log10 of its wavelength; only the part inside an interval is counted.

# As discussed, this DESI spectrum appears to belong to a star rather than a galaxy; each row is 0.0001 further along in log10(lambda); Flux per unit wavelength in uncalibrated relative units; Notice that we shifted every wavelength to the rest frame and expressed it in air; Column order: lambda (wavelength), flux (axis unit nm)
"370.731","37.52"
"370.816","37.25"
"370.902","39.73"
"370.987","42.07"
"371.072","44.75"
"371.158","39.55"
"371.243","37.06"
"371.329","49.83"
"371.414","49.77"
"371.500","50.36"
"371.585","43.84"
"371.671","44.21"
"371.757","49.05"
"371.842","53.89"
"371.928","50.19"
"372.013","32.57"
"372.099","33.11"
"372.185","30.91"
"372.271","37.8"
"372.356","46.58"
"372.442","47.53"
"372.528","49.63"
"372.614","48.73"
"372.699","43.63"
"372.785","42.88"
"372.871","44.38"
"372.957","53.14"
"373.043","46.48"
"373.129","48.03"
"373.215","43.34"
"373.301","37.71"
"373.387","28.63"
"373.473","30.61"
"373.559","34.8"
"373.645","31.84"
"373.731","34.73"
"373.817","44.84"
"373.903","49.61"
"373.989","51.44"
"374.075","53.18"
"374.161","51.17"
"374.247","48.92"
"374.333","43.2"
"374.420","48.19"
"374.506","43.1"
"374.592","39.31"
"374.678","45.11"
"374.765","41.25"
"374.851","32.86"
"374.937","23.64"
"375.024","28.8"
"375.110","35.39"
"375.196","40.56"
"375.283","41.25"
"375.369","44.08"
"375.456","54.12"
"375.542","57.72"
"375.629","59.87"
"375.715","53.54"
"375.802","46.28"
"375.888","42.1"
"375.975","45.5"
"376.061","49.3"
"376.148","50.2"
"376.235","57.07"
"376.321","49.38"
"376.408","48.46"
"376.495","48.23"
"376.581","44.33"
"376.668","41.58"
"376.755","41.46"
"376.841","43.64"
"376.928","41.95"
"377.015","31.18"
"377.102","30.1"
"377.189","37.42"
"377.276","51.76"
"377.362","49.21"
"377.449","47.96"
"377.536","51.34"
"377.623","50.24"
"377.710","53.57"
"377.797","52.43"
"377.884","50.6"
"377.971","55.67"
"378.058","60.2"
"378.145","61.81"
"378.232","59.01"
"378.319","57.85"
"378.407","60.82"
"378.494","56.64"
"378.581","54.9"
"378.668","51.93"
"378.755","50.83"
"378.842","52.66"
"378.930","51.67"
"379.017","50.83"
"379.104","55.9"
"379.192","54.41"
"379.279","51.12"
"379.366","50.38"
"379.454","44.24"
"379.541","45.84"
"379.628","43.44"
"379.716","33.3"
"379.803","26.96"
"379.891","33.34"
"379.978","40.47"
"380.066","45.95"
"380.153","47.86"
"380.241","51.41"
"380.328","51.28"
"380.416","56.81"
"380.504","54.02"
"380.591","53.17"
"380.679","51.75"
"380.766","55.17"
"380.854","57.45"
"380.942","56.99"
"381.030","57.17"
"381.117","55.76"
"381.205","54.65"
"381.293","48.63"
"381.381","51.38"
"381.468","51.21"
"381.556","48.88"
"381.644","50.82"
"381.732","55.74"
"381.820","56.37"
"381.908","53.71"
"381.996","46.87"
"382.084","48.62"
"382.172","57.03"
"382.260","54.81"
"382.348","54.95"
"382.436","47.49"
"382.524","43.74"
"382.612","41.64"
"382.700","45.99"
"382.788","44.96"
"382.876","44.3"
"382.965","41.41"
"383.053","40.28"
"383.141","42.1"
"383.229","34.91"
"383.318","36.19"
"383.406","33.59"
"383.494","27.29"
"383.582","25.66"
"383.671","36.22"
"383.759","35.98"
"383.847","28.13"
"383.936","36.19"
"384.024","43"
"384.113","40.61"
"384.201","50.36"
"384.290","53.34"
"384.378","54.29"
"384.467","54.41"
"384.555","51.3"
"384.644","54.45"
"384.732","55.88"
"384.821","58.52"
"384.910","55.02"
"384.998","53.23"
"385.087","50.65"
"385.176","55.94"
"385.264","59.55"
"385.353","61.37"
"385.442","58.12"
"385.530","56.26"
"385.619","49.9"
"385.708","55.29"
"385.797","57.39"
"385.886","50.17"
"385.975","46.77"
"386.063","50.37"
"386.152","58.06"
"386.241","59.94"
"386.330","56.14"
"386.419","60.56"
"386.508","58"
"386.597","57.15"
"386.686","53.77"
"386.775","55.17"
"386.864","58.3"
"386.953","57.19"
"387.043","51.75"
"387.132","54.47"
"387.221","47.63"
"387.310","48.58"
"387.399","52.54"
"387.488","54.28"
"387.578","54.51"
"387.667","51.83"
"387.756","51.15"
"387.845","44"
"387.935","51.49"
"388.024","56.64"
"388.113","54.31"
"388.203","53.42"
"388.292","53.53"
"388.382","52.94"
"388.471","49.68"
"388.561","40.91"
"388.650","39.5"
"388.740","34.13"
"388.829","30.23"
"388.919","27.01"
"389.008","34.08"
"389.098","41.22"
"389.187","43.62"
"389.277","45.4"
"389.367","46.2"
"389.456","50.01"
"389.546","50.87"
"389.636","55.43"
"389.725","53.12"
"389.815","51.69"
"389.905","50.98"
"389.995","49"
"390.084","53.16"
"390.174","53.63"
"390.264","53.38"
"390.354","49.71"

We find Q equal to 1.3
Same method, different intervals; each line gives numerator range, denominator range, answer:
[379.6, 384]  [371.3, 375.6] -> 1.11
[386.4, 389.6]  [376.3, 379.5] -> 1.03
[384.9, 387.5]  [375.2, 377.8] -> 1.23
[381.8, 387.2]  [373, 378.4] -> 1.14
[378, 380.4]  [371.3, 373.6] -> 1.19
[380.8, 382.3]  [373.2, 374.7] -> 1.32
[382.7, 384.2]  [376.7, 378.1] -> 0.83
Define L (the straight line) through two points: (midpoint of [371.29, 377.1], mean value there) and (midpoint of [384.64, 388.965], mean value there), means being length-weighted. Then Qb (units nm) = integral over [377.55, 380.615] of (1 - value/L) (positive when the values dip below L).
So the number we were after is -0.230 nm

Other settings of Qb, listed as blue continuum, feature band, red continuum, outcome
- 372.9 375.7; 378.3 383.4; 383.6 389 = -0.24 nm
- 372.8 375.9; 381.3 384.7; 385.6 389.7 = 0.17 nm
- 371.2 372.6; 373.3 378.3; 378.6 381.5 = 0.17 nm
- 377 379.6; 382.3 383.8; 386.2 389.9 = 0.32 nm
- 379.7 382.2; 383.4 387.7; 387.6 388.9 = -0.24 nm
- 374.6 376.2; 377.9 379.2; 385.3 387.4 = -0.24 nm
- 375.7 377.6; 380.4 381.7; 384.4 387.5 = -0.10 nm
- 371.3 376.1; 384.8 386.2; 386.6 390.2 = -0.20 nm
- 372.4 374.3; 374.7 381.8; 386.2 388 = -0.15 nm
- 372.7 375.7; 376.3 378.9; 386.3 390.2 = -0.29 nm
